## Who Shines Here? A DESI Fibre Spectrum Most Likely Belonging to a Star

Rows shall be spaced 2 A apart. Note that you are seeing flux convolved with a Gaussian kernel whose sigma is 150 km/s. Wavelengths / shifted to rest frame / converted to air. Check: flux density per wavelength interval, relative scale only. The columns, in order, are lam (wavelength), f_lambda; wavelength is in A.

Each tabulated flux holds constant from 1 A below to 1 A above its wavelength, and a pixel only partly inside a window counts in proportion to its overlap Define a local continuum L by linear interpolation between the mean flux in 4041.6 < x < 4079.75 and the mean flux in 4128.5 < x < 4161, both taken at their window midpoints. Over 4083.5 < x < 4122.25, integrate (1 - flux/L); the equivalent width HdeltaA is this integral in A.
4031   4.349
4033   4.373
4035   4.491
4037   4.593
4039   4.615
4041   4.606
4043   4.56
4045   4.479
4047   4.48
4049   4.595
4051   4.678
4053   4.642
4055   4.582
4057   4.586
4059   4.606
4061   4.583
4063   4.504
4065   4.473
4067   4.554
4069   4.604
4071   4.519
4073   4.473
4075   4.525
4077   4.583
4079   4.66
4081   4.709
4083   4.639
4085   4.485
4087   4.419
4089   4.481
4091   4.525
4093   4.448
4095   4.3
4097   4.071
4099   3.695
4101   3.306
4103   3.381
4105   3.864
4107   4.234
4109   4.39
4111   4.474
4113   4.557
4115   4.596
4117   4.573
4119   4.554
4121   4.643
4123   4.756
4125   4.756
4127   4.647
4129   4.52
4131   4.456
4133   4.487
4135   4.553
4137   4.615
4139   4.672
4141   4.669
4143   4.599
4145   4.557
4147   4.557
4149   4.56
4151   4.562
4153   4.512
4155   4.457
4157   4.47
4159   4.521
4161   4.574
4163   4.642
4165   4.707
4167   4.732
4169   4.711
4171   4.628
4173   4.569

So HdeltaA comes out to 2.4 A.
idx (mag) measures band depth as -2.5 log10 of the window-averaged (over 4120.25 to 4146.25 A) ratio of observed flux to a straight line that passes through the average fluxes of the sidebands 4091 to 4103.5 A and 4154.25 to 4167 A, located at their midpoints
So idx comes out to -0.08 mag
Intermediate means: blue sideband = 3.94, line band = 4.61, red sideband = 4.58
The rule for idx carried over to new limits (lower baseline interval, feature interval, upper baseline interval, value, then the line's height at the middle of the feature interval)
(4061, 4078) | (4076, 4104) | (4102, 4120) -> 0.038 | 4.41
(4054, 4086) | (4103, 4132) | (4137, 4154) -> 0.028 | 4.58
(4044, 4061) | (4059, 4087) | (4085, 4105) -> -0.054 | 4.34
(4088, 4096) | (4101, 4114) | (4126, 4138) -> 0.100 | 4.48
